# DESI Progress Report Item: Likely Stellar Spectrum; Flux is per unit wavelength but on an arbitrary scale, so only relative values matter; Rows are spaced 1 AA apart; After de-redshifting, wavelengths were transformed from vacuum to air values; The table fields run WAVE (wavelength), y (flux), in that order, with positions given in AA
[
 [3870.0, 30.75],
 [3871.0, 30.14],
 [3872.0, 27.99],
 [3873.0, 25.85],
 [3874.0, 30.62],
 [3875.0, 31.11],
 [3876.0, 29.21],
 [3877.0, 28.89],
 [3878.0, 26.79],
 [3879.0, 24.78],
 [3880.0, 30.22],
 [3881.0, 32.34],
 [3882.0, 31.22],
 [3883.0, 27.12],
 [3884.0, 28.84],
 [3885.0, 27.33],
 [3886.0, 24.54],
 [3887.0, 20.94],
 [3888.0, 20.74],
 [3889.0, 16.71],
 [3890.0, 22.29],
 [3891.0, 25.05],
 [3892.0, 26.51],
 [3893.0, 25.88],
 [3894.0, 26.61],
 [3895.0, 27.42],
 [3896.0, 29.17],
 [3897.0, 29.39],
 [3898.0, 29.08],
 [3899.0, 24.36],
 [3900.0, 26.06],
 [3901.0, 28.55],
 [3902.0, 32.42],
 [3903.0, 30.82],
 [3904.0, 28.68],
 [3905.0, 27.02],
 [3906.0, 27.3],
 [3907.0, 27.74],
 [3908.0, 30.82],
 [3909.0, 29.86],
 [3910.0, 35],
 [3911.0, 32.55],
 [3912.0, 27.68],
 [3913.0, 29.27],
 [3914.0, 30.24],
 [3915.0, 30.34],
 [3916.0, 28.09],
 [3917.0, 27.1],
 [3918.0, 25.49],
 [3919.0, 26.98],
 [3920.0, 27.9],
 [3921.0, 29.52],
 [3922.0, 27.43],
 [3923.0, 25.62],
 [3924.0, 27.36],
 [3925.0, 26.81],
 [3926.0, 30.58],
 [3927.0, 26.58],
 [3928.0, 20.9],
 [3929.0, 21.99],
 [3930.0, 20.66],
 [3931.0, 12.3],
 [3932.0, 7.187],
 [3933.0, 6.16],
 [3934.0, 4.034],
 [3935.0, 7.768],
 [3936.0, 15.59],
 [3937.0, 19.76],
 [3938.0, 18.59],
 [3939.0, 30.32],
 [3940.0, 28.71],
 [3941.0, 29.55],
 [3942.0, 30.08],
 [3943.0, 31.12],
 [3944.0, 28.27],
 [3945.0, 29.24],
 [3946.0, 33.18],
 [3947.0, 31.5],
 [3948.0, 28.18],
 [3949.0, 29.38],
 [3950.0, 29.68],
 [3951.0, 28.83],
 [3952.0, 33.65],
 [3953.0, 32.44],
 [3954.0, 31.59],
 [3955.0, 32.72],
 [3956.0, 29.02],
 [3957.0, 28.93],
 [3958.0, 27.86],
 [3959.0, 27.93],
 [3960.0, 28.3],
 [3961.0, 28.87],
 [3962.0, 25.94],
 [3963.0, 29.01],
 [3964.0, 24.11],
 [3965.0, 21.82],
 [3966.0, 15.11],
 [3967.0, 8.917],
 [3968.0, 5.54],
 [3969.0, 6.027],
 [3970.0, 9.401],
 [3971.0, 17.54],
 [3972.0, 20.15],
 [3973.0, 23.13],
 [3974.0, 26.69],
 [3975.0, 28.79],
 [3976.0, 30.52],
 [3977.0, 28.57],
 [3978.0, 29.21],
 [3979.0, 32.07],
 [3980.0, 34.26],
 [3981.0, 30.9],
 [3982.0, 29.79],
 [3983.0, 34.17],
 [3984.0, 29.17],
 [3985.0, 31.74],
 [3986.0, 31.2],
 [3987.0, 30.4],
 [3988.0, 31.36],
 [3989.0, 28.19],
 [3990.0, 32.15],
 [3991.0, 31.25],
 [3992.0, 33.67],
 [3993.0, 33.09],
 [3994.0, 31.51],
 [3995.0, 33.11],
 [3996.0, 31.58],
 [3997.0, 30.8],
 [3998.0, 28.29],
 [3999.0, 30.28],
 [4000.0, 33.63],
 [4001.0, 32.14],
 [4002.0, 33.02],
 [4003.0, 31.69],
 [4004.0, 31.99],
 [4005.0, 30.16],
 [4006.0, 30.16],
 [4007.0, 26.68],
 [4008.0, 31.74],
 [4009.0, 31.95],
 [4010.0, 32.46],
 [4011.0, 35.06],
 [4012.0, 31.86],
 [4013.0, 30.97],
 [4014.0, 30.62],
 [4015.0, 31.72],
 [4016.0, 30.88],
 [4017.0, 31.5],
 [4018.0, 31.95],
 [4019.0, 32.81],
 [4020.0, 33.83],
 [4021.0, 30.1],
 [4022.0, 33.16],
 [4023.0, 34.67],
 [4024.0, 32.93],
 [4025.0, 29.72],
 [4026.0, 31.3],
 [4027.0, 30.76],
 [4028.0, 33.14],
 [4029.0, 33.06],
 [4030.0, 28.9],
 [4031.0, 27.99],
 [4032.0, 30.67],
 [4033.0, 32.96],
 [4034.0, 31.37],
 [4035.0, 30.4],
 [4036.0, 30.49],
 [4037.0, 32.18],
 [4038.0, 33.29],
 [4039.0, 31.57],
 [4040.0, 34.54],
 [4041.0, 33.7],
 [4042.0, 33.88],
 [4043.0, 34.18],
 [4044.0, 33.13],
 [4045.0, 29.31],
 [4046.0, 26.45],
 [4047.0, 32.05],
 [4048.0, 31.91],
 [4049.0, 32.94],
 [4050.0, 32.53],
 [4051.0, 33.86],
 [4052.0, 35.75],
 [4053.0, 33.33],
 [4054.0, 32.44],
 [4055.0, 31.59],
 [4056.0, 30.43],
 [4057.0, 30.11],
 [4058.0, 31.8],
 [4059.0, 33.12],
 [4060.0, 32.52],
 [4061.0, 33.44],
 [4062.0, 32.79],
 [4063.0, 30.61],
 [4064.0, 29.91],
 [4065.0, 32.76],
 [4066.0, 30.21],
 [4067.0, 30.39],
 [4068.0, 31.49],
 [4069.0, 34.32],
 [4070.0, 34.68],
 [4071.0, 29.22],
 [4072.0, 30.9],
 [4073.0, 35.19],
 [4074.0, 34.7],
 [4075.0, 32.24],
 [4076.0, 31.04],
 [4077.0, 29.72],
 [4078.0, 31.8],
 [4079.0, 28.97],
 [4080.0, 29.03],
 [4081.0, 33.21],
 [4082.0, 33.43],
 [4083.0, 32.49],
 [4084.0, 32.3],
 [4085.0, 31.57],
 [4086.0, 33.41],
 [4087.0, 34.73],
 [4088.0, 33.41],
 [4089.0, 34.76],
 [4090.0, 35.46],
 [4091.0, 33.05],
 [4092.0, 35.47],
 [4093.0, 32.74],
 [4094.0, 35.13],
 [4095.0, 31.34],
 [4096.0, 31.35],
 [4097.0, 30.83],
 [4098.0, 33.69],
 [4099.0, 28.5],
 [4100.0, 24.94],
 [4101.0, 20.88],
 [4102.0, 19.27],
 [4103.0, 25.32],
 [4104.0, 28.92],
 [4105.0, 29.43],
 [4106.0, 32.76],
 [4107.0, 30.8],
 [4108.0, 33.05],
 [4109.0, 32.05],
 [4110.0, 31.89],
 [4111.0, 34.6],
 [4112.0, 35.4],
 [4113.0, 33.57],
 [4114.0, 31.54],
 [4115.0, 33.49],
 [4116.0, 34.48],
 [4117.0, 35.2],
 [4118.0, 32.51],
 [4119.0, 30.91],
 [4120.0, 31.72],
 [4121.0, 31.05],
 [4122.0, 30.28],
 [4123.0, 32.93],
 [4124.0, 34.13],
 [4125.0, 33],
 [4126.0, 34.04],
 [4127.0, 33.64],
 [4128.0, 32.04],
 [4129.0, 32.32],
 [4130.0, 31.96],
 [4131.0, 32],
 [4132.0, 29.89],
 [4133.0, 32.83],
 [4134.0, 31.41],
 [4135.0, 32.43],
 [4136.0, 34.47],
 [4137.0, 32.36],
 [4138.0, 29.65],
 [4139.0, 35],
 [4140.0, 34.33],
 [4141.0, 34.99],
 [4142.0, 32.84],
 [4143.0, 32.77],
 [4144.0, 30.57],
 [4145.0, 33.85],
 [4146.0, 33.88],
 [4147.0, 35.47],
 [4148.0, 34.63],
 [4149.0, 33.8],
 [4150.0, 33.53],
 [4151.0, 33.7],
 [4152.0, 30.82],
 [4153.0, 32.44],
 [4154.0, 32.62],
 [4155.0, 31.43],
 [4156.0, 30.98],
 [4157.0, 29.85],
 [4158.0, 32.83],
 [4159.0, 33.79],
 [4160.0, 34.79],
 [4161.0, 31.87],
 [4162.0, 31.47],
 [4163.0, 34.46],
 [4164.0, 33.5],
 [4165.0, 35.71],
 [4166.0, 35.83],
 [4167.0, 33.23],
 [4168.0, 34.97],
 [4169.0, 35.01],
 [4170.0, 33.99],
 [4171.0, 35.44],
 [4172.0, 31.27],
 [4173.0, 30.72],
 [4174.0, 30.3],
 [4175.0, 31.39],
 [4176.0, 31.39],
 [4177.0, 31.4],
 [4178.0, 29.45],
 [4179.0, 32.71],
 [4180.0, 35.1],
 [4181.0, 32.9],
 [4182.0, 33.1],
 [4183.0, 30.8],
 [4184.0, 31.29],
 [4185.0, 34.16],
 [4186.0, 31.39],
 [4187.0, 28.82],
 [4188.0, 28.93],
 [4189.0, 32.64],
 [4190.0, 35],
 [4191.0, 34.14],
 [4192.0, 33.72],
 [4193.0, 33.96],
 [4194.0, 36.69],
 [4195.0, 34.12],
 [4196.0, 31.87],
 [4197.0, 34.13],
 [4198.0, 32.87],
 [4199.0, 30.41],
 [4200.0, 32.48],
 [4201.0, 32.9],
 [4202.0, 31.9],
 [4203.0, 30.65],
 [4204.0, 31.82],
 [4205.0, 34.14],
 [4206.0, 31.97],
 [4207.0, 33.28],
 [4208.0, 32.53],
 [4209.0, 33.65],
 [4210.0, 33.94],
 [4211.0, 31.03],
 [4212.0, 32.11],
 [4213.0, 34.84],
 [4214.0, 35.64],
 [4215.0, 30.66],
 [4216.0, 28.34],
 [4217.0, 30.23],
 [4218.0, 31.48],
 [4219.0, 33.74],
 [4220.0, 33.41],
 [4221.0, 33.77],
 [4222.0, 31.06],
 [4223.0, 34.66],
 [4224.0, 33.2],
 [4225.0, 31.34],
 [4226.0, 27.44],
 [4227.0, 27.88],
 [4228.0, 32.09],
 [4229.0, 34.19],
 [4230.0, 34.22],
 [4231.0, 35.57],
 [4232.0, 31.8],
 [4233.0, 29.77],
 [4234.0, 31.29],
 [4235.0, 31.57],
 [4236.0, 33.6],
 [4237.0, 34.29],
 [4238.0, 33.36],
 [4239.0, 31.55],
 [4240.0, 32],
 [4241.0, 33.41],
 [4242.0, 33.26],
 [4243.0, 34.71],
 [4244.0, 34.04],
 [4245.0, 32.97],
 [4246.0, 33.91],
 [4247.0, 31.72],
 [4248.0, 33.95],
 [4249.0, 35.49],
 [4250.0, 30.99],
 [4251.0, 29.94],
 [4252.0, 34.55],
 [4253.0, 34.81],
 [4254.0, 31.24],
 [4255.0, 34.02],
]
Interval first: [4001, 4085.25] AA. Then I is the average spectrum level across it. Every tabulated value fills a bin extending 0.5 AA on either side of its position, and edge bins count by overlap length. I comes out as 31.9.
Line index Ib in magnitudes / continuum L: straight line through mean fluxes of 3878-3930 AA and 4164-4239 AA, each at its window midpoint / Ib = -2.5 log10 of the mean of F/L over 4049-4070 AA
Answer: -0.08 mag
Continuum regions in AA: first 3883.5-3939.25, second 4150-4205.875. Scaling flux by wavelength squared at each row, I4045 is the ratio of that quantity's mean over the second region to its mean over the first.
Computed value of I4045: 1.50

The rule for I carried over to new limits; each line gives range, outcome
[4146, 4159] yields 32.8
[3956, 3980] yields 23.2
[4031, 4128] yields 31.9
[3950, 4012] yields 28.2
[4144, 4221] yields 32.7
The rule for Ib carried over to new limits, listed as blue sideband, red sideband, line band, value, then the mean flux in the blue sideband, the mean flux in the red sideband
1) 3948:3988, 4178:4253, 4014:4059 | -0.140 mag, 26.3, 32.6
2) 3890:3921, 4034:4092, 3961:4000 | 0.137 mag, 28.4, 32.3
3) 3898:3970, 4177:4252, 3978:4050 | -0.155 mag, 25.4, 32.5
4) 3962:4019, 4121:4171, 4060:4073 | -0.044 mag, 28.3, 33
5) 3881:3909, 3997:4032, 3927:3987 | 0.191 mag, 26.9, 31.5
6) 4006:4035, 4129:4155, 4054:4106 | 0.028 mag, 31.6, 32.9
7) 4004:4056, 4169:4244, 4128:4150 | -0.023 mag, 31.8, 32.5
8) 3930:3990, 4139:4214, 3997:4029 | -0.175 mag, 25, 32.9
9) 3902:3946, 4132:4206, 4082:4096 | -0.106 mag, 25.3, 32.8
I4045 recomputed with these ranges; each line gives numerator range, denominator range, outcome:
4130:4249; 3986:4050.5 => 1.12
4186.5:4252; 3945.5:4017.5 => 1.28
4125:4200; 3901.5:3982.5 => 1.43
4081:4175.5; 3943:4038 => 1.18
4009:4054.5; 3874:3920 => 1.23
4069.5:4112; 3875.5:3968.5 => 1.32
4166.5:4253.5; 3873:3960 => 1.42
